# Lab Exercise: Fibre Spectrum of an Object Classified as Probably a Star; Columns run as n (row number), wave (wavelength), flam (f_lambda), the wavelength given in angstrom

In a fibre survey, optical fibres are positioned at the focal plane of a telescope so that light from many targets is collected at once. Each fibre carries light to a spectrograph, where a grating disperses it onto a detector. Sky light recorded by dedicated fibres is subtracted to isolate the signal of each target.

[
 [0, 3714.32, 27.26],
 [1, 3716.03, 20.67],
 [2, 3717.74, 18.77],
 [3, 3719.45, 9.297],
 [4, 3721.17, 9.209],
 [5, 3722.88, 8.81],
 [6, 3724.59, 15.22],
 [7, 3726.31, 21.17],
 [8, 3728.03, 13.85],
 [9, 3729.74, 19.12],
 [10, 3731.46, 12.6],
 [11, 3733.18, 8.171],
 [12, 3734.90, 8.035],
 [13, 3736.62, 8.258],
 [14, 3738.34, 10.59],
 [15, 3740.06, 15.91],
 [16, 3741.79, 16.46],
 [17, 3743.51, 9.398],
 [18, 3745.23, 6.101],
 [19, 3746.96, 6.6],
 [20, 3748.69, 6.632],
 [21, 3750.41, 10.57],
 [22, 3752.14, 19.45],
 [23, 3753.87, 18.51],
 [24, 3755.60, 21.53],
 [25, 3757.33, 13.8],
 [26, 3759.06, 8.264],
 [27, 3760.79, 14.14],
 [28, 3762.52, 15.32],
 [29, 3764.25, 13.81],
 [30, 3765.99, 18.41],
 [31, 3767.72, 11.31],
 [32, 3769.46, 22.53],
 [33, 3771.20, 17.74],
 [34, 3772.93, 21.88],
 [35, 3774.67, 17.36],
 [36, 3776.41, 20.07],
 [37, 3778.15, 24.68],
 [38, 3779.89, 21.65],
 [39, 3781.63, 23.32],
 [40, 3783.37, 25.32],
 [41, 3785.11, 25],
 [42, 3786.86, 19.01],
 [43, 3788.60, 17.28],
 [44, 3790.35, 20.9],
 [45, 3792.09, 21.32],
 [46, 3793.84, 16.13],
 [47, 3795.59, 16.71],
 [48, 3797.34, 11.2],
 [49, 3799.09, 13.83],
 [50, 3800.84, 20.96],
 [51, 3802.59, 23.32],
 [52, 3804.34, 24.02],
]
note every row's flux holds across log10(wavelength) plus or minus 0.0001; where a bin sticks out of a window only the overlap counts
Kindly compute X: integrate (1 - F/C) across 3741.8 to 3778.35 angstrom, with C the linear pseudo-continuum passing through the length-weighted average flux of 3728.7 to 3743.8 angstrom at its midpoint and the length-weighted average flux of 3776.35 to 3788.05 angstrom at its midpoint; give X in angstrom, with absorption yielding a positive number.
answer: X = 5.9 angstrom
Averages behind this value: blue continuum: 12.2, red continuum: 22.8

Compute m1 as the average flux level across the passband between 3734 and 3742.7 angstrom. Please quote 11.8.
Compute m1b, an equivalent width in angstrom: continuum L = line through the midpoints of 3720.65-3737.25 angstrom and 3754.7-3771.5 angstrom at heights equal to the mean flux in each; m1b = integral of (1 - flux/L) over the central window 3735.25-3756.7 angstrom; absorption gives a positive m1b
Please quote 2.67 angstrom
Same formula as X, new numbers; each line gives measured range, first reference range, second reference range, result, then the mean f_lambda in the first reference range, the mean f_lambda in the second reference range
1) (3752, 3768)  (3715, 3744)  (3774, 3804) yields 1.2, 13.4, 20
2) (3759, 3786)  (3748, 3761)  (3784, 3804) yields -4.3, 14.2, 18.9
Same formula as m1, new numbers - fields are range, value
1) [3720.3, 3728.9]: 13.7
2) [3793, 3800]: 14.5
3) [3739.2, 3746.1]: 12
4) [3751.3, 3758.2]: 18.3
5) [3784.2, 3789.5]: 20.5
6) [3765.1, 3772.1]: 17.5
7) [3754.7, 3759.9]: 14.6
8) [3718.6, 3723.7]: 9.1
